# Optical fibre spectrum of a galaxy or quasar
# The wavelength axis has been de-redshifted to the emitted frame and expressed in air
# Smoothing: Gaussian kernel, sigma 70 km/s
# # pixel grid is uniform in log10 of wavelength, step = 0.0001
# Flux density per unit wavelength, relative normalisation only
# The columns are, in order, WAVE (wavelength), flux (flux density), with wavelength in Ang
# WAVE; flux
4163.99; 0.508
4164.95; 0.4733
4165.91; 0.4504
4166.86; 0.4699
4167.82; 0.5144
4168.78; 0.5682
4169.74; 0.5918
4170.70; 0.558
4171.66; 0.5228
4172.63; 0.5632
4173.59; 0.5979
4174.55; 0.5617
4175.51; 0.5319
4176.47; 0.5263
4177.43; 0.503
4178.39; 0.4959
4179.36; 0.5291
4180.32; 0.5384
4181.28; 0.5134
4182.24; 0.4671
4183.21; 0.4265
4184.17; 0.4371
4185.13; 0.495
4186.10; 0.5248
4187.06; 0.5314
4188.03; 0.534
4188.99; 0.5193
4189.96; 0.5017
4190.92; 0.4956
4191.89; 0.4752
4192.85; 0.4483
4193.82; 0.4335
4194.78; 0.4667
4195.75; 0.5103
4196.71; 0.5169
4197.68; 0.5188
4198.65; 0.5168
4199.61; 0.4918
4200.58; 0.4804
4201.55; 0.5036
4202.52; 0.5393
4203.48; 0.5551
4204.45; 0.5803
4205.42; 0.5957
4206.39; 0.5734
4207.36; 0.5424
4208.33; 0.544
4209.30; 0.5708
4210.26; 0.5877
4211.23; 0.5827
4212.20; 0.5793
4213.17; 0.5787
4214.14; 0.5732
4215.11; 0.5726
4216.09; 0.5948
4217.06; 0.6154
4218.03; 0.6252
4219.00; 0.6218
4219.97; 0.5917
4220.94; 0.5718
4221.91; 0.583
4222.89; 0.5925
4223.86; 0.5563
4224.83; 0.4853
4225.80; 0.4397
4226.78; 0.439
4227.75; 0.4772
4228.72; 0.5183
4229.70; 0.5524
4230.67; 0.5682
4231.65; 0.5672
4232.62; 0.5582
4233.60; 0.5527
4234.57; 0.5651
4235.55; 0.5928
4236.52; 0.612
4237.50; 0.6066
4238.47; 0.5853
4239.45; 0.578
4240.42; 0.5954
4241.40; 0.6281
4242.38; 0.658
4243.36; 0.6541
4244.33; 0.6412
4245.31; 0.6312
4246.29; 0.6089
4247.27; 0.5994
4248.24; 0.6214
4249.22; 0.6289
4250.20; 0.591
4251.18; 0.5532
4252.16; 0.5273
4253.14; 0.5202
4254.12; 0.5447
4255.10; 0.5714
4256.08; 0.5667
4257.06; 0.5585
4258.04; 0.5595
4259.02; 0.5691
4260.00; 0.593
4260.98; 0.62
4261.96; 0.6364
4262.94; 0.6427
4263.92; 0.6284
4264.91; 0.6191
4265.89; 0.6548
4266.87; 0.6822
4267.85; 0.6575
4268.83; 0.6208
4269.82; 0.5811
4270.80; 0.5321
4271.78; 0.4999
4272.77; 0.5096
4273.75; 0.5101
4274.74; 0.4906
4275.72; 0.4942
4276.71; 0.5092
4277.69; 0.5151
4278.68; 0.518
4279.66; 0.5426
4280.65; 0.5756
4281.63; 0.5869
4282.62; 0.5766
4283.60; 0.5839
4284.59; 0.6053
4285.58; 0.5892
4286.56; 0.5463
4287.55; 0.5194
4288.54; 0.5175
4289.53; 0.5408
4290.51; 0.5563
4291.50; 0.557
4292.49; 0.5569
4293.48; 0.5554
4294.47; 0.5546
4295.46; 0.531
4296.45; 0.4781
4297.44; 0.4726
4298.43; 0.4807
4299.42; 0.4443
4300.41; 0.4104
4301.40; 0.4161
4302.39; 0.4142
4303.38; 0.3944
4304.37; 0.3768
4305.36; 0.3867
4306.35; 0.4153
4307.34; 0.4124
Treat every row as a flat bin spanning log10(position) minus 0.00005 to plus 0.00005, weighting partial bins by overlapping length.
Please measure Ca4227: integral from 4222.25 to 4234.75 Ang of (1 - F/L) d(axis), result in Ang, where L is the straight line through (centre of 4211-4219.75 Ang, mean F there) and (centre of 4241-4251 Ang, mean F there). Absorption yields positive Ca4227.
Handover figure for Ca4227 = 1.61 Ang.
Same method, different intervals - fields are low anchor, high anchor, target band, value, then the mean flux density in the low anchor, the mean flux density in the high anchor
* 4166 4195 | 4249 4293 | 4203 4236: -1.6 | 0.511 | 0.568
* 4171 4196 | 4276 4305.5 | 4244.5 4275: -4.6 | 0.506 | 0.512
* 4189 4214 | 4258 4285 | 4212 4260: -2.1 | 0.528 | 0.576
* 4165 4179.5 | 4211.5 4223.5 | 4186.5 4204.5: 1.8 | 0.531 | 0.591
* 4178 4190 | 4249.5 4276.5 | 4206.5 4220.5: -1.5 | 0.501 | 0.575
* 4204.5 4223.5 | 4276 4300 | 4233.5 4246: -0.9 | 0.584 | 0.537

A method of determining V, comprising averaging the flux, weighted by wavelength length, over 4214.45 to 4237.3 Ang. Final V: 0.559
